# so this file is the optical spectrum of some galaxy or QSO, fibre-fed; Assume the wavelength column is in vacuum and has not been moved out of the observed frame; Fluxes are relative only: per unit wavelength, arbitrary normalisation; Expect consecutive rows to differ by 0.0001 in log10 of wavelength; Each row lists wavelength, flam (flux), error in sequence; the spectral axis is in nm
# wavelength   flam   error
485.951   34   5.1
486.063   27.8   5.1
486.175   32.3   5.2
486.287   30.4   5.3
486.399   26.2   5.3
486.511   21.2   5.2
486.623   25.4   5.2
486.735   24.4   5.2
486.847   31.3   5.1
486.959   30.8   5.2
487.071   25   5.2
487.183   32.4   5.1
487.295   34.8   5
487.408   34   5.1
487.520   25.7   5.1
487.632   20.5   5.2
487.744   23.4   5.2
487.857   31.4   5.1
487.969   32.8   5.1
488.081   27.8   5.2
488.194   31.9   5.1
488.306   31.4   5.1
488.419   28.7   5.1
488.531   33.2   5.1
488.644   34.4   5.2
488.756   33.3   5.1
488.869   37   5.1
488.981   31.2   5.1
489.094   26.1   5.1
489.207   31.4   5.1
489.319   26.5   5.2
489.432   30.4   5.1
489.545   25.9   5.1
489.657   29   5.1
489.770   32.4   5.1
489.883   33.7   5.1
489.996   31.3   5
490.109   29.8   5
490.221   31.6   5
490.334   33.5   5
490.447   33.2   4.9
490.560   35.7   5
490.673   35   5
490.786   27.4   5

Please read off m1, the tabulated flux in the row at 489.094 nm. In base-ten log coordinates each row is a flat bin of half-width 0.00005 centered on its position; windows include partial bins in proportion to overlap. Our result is 26.1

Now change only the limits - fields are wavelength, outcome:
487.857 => 31.4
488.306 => 31.4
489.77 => 32.4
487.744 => 23.4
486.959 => 30.8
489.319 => 26.5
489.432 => 30.4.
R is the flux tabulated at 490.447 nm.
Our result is 33.2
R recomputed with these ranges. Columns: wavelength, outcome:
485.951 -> 34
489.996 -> 31.3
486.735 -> 24.4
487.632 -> 20.5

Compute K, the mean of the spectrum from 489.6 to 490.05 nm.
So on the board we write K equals 31.6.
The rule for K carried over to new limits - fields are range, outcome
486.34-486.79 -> 24.3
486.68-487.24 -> 28.8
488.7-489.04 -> 33.8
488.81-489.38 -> 30.4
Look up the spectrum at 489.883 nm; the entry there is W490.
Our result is 33.7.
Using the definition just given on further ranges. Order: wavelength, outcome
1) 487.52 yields 25.7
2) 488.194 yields 31.9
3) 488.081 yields 27.8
